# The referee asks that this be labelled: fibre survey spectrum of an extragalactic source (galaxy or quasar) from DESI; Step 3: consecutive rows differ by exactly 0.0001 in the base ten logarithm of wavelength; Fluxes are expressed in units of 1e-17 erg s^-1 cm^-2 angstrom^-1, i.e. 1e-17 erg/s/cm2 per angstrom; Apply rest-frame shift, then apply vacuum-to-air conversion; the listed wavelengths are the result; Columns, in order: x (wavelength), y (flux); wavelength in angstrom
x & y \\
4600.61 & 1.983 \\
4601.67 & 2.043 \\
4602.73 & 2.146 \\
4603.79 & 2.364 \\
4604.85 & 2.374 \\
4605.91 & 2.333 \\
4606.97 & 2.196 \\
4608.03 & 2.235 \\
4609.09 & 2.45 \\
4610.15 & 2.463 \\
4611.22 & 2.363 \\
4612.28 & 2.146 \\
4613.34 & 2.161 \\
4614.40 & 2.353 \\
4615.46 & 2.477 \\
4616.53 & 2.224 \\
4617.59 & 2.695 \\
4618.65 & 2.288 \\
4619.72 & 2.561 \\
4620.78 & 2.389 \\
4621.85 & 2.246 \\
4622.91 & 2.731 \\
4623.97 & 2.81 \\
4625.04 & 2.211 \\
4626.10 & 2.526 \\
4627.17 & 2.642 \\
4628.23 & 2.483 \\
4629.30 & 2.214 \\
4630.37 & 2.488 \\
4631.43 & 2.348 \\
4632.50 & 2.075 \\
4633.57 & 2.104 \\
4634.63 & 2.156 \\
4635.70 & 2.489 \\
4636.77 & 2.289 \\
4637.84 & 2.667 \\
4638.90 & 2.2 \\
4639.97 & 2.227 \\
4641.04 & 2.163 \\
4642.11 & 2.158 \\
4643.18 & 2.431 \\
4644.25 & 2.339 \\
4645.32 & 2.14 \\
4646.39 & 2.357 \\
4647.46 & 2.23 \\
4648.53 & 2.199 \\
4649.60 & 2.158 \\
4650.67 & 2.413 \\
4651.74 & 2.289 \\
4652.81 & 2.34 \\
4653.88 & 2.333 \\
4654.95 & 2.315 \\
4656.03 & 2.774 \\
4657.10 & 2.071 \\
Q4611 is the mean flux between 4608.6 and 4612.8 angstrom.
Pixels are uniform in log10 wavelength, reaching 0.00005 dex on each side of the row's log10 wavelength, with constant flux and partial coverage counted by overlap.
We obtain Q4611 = 2.35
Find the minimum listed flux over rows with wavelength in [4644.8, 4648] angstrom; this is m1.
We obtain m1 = 2.14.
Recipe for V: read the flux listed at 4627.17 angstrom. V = 2.642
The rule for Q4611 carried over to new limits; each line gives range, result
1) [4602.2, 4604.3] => 2.25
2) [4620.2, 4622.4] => 2.33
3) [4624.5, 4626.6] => 2.37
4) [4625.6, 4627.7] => 2.58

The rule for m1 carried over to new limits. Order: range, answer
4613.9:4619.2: 2.224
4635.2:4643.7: 2.158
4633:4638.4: 2.104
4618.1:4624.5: 2.246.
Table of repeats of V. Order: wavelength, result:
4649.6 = 2.158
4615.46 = 2.477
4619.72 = 2.561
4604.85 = 2.374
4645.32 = 2.14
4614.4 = 2.353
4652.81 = 2.34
